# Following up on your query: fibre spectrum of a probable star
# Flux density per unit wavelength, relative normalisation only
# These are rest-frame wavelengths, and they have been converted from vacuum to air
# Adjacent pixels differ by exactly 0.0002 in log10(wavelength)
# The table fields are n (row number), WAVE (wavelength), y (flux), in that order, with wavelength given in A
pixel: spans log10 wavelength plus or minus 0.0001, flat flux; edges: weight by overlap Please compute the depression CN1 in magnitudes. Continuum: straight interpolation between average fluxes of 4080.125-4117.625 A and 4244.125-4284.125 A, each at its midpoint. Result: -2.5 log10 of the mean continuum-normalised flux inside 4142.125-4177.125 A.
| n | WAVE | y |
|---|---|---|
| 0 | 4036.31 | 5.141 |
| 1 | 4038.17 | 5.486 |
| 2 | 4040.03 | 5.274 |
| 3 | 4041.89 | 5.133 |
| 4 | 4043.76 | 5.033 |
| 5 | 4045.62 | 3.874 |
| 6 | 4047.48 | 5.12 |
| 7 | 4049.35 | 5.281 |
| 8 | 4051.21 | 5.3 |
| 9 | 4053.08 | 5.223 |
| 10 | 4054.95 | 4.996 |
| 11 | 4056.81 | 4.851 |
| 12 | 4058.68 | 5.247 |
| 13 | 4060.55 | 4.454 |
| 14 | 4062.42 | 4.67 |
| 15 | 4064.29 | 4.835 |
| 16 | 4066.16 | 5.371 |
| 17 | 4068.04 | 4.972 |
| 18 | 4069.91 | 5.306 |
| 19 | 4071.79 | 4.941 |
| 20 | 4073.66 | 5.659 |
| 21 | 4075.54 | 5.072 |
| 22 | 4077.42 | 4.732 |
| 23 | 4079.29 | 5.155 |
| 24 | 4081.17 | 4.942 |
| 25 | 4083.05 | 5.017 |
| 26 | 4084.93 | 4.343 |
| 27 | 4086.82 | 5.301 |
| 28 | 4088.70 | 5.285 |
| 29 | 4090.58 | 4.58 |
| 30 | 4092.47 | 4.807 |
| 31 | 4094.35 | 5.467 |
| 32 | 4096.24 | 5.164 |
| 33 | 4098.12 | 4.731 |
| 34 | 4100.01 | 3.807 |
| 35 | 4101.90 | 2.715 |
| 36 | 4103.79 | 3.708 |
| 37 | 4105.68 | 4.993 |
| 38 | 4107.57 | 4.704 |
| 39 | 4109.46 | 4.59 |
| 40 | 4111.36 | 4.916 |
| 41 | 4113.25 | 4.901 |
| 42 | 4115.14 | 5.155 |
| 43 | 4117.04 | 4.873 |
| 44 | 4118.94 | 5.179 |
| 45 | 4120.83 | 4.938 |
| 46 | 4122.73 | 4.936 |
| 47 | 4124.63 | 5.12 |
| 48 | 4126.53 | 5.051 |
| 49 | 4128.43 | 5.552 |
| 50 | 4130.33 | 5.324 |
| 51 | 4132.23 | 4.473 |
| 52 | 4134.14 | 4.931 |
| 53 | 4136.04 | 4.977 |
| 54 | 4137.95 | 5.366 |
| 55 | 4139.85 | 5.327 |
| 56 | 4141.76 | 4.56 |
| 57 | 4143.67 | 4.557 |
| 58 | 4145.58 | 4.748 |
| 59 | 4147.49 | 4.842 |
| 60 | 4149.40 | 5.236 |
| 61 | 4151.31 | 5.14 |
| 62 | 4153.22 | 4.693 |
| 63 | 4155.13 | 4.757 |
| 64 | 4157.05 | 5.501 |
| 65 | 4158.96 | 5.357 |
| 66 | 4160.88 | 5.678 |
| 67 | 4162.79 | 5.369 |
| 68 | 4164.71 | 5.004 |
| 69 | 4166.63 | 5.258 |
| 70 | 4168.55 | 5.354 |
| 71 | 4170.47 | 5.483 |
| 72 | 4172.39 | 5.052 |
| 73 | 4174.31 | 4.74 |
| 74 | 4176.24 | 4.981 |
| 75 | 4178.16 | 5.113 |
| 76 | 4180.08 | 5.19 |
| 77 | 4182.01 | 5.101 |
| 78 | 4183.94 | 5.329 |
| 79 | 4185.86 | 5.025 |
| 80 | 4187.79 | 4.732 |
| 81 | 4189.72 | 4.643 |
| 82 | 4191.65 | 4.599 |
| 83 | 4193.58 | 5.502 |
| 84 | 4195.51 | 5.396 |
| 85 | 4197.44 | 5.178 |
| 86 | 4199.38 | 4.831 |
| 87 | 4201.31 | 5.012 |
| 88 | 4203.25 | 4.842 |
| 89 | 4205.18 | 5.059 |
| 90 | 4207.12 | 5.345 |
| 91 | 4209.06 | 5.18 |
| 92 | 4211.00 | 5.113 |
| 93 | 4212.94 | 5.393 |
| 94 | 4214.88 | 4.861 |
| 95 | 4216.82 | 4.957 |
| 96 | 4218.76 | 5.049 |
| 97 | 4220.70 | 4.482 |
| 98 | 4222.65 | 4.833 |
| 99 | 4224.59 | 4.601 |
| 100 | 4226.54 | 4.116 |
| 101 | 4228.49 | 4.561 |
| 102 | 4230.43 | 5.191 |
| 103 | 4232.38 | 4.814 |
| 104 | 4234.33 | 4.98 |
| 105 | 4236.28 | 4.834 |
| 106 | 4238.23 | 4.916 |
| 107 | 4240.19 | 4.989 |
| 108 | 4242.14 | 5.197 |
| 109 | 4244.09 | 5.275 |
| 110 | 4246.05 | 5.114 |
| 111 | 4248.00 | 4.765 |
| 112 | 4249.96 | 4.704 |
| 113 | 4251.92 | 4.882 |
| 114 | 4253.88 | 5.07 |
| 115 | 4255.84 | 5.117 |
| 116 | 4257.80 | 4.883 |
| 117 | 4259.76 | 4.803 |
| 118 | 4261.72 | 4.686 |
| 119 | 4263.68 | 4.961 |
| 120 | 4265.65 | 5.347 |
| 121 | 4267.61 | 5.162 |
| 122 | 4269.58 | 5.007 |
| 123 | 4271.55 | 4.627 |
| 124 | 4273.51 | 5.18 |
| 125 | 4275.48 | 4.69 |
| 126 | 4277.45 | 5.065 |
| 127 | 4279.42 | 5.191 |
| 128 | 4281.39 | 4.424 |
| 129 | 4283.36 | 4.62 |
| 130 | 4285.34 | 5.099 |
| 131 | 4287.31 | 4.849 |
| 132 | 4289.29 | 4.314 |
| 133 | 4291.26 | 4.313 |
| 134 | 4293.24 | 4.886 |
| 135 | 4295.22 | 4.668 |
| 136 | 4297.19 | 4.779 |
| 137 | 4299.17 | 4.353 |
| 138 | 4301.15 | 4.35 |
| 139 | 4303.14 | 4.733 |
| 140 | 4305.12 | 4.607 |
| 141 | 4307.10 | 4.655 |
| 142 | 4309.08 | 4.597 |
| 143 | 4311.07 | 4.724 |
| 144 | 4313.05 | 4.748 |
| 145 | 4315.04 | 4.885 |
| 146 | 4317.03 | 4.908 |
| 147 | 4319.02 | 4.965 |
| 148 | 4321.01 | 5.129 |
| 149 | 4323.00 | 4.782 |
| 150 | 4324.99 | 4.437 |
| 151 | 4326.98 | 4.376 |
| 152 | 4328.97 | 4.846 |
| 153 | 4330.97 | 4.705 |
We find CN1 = -0.07 mag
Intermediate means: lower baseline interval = 4.7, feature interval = 5.09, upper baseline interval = 4.92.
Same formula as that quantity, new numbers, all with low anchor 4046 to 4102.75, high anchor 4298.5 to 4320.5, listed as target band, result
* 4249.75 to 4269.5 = -0.05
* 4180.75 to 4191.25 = -0.03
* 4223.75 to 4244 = -0.02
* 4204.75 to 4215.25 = -0.09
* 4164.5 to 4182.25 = -0.07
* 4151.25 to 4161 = -0.07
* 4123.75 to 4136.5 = -0.05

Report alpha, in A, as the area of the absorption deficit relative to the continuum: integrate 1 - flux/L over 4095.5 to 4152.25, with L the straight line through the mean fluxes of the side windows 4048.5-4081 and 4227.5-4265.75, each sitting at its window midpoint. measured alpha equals 2.3 A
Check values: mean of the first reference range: 5.06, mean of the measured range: 4.82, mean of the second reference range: 4.94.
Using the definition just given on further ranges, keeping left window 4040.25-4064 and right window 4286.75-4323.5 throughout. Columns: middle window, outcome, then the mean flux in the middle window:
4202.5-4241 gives -1.05 A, 4.91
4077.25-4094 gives -0.10 A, 4.94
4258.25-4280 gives -1.10 A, 4.97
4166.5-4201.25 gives -1.92 A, 5.08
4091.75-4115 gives 1.56 A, 4.56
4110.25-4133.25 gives -0.75 A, 5.03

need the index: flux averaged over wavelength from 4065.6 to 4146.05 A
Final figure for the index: 4.89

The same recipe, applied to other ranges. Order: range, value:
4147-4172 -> 5.21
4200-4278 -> 4.94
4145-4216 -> 5.1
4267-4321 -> 4.76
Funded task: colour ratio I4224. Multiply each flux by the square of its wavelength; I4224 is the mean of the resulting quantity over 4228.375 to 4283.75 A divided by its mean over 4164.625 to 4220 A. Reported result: 1.0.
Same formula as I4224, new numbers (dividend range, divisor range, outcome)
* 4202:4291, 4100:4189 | 1.04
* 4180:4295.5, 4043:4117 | 1.10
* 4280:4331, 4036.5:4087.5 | 1.05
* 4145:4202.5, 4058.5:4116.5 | 1.10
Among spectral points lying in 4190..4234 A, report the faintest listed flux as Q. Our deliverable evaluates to 4.116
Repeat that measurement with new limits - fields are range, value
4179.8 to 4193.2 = 4.599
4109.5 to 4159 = 4.473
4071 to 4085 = 4.343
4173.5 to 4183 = 4.74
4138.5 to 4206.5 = 4.557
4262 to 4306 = 4.313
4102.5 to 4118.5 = 3.708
